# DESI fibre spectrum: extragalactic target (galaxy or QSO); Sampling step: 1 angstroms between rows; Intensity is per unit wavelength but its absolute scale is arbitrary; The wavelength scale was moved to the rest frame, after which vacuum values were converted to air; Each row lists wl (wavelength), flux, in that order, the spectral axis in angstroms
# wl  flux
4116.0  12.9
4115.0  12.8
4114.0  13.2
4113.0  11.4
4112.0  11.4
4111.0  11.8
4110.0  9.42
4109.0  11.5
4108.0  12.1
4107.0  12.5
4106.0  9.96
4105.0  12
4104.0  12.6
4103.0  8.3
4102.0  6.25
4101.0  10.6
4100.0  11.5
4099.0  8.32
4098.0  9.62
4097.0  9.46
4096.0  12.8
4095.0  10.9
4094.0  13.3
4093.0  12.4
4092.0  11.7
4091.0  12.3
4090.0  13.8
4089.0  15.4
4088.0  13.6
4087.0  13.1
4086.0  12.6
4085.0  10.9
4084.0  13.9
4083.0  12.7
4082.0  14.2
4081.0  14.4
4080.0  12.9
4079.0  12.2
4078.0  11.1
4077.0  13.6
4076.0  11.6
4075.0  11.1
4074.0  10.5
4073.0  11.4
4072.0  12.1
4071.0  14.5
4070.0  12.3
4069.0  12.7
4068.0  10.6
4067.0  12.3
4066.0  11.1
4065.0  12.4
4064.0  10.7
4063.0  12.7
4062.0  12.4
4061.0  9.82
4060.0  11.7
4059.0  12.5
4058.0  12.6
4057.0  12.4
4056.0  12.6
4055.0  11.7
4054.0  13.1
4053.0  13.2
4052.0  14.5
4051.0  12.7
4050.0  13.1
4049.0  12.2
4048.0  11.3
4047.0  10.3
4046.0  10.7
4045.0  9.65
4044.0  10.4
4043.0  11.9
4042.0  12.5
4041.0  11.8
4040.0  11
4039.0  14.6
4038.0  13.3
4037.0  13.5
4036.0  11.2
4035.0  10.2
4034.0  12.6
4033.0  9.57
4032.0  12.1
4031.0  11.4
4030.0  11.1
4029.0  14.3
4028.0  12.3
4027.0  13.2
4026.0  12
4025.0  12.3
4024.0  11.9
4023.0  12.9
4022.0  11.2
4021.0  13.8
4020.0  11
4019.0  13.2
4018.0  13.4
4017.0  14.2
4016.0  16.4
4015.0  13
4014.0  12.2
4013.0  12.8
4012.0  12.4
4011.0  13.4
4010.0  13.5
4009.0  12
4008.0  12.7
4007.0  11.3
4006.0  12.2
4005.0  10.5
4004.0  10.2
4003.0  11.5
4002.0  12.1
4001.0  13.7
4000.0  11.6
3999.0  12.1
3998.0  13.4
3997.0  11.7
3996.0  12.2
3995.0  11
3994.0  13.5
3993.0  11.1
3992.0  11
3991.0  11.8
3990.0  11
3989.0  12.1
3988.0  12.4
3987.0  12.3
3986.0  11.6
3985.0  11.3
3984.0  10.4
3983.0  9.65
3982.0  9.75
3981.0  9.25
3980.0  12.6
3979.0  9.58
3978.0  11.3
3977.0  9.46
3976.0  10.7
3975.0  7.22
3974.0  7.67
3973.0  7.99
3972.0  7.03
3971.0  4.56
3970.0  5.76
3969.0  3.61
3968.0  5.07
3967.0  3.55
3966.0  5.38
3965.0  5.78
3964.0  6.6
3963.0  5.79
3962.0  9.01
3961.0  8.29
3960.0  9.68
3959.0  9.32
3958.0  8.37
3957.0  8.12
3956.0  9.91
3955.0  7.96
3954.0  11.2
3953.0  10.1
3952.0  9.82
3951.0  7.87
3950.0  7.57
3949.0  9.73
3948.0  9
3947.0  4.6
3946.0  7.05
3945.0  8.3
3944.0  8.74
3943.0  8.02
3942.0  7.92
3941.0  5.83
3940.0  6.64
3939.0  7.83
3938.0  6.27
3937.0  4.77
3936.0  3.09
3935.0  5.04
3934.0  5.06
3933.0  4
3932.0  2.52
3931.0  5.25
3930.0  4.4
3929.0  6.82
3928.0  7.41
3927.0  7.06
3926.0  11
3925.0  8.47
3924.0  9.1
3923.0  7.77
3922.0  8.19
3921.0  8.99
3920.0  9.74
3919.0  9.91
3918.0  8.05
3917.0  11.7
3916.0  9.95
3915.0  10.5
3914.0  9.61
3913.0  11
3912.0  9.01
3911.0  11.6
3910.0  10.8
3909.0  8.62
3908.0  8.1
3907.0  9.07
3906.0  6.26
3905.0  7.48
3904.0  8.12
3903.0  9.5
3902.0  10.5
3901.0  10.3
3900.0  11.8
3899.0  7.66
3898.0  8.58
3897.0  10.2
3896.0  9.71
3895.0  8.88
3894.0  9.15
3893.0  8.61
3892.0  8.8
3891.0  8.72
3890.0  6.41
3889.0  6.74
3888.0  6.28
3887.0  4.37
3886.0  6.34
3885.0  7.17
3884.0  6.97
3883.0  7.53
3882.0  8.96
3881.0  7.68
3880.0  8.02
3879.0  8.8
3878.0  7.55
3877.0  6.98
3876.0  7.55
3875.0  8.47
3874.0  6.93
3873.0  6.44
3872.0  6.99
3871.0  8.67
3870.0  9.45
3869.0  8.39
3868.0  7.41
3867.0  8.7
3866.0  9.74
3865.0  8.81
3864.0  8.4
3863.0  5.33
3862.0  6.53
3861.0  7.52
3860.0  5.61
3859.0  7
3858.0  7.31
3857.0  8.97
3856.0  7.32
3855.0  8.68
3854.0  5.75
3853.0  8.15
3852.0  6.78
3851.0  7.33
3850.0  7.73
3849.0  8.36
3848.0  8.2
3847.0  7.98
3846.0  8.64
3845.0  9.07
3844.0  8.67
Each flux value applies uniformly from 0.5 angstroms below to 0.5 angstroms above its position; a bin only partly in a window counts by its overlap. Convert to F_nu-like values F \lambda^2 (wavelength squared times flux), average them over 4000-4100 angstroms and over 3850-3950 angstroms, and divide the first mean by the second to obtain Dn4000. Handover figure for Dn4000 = 1.68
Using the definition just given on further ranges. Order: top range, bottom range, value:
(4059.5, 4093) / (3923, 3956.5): 1.83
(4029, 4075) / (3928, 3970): 1.82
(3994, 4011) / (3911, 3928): 1.34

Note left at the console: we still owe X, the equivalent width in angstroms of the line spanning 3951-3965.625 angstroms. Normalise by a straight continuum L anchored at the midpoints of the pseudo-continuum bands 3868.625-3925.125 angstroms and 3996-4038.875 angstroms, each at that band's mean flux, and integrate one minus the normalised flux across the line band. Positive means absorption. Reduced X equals 2.7 angstroms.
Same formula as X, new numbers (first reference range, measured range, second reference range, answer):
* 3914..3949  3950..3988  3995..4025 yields 5.1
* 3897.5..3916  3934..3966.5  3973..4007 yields 8.6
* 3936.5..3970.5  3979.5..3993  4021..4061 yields -2.9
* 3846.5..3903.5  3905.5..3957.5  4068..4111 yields 5.6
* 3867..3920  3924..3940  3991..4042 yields 6.0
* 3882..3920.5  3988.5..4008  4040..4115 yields -2.5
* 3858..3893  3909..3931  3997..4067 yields -0.4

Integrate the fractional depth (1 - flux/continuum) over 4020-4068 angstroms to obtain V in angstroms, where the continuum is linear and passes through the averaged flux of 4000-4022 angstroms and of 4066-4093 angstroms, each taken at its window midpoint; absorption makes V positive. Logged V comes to 2.1 angstroms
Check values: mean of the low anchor 12.6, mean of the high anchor 12.6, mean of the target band 12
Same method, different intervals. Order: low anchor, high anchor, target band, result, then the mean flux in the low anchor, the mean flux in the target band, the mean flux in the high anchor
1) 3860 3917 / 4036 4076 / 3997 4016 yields -2.4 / 8.36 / 12.3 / 12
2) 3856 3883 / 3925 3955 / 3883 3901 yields -1.3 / 7.76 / 8.07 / 7.04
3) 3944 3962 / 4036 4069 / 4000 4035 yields -5.0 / 8.65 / 12.4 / 12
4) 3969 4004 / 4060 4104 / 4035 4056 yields -1.4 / 10.5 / 12.1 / 11.9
